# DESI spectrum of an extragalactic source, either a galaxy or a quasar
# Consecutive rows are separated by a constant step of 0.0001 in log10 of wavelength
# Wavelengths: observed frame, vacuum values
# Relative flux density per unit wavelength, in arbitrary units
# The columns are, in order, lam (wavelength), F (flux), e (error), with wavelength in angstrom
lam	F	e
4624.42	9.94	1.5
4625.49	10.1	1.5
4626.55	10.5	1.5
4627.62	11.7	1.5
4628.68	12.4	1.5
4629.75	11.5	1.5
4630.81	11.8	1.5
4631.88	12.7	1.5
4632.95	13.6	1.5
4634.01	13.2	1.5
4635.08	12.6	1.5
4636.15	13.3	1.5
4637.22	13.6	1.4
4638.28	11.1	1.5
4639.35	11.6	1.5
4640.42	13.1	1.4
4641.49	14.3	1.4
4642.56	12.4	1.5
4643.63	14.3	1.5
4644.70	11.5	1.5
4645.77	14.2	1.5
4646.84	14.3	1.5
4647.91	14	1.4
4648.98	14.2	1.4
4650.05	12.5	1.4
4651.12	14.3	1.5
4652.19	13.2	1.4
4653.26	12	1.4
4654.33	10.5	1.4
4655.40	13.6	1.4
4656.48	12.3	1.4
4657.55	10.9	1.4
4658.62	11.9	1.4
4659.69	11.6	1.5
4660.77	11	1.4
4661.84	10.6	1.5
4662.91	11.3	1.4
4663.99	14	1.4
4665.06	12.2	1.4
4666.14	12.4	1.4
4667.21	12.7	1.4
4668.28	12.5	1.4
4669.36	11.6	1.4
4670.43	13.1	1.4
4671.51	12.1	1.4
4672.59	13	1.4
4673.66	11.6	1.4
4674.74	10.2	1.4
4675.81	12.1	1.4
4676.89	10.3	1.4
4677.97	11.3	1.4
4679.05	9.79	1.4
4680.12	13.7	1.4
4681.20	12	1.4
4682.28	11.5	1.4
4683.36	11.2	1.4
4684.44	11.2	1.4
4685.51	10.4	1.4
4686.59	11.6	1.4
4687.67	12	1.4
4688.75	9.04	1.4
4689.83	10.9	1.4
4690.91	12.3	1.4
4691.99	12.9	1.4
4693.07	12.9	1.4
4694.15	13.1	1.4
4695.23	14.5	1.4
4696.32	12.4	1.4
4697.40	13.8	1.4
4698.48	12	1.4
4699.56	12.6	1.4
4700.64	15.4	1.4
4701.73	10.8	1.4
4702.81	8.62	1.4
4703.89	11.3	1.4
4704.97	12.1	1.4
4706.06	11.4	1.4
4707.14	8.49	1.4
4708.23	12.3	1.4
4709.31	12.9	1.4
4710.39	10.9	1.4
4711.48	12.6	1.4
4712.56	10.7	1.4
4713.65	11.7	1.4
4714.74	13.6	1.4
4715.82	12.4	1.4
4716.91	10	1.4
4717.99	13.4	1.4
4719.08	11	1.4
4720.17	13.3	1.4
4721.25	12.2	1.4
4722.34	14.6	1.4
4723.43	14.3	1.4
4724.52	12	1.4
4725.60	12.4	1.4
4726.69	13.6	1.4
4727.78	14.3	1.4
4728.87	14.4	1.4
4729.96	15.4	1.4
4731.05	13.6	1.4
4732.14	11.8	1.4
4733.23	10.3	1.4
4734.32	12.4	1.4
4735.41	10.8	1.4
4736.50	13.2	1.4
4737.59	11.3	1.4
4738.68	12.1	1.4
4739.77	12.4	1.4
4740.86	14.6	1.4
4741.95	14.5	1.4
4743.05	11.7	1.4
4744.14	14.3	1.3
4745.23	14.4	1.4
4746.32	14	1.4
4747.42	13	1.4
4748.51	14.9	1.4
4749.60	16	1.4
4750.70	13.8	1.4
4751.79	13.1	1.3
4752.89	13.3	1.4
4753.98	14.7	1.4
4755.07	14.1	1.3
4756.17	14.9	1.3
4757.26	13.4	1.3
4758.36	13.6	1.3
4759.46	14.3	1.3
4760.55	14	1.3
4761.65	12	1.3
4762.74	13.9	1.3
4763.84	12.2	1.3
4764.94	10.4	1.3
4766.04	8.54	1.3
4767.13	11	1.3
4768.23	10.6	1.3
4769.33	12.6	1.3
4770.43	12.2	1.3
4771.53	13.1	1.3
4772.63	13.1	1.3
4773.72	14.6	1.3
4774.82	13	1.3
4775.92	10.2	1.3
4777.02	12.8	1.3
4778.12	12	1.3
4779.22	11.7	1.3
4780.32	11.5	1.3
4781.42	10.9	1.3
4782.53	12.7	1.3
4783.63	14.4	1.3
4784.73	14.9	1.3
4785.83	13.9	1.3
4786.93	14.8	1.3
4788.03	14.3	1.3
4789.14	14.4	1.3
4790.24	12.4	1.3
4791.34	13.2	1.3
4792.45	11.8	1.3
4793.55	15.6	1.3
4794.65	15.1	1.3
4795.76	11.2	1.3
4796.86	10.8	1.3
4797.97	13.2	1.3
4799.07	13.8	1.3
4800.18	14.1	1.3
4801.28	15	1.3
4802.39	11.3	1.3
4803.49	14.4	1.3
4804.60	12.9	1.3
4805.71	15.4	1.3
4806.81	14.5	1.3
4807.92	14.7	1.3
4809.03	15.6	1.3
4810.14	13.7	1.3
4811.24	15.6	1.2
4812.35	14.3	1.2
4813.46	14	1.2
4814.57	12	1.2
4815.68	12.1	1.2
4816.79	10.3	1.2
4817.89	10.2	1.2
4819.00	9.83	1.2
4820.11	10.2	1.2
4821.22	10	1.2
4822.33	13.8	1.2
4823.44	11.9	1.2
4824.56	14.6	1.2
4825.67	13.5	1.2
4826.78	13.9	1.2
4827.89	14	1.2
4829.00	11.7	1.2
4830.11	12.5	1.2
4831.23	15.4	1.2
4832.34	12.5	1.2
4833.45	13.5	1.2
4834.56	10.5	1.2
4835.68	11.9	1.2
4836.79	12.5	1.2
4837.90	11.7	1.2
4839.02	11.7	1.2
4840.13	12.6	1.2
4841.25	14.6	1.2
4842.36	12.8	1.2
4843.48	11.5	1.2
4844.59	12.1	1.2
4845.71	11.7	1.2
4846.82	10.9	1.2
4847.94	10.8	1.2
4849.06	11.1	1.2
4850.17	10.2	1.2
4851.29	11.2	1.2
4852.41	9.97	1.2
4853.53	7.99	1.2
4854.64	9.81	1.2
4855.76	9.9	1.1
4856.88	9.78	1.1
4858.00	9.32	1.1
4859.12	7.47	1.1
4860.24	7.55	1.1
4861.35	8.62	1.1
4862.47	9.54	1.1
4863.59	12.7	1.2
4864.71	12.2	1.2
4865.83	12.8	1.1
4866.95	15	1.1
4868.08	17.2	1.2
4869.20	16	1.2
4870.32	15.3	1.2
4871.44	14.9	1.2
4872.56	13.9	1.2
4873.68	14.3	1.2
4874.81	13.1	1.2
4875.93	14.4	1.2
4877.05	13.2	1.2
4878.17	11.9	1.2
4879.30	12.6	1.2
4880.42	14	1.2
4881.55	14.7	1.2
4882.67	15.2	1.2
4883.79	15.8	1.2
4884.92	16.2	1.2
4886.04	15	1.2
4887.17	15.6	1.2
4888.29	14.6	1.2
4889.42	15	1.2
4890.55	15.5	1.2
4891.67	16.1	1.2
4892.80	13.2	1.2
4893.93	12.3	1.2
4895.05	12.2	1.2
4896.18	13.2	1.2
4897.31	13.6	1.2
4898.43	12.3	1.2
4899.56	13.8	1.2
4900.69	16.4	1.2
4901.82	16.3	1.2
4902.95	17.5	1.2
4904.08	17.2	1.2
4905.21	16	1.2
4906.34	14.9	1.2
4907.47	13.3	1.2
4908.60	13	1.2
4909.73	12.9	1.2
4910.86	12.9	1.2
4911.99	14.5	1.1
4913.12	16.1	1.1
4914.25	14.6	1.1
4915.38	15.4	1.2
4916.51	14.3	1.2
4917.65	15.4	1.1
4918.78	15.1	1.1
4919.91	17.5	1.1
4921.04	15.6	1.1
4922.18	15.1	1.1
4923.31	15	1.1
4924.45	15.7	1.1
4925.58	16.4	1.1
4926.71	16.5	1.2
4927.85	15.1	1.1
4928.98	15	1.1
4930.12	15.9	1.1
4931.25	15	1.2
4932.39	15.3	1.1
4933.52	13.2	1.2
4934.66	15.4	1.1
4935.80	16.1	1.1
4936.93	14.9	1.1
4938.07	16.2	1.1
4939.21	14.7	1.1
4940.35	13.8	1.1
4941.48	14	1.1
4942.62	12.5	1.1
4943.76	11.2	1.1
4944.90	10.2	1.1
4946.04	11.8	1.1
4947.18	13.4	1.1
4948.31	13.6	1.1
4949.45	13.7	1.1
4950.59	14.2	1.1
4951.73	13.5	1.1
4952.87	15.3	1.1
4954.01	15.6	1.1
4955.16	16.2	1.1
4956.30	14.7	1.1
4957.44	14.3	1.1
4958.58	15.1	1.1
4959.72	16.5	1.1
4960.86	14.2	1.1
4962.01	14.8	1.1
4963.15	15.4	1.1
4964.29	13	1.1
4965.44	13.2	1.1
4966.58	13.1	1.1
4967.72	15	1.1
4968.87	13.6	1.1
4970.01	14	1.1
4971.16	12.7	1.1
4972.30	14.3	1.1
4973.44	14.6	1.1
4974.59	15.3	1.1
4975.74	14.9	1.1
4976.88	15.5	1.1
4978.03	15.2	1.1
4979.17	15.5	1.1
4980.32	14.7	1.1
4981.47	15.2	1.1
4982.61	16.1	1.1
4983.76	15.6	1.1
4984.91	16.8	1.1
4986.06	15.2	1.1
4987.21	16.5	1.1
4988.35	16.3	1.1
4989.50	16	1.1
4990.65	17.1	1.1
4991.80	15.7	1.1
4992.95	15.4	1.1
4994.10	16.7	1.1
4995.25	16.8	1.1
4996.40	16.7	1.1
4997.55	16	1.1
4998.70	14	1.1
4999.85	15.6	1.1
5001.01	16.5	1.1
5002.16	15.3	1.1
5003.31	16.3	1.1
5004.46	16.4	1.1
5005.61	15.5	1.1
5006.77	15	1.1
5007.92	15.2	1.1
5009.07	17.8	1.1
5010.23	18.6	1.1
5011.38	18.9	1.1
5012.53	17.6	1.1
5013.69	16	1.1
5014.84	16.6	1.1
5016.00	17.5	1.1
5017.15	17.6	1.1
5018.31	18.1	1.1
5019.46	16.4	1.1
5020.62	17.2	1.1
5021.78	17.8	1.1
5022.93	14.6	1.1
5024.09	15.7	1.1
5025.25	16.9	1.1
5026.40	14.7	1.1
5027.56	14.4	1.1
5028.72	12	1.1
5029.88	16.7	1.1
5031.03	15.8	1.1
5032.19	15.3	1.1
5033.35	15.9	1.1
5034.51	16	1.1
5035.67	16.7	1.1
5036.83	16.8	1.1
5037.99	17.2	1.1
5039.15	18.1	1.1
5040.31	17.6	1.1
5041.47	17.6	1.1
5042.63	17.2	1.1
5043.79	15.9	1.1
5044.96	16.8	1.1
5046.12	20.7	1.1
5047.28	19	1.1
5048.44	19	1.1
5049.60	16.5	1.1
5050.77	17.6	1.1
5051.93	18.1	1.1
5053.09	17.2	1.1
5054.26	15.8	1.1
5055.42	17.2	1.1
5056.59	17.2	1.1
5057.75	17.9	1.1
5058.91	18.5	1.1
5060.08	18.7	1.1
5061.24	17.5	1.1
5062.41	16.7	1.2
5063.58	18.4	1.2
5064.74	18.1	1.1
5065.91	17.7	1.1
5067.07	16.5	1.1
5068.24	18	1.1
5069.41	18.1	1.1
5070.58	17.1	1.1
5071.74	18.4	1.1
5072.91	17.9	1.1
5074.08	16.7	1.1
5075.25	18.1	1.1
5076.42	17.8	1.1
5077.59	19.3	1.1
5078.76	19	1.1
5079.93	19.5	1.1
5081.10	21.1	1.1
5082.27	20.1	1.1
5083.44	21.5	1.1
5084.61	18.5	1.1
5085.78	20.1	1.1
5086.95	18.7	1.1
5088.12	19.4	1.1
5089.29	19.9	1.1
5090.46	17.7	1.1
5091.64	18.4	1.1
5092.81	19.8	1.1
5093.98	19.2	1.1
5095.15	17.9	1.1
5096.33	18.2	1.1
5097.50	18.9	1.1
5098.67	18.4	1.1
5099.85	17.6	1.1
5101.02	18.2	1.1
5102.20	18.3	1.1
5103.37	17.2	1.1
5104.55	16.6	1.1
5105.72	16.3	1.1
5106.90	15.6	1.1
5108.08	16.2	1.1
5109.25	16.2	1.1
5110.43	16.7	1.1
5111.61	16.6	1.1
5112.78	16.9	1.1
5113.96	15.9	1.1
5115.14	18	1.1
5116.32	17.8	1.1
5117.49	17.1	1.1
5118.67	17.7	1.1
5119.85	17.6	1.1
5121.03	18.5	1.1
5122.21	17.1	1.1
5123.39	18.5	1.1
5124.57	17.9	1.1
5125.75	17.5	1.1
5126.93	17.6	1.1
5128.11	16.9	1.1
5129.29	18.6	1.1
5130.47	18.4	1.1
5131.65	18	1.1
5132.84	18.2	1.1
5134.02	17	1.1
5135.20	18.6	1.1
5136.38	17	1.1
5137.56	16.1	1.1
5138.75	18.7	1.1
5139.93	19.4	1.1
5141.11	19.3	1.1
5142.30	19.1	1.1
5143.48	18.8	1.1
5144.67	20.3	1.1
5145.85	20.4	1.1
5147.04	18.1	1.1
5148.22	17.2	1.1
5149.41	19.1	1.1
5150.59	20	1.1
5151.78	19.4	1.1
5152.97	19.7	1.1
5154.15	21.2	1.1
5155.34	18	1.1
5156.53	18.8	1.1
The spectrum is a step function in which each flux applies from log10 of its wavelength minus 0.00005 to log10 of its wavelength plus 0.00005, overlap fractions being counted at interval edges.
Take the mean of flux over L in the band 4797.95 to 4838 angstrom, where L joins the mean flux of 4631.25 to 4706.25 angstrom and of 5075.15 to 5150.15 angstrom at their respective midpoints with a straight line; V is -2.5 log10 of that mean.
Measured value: 0.098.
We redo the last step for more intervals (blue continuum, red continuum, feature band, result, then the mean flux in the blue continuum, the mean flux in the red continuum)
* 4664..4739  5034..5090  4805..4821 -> 0.080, 12.1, 18.1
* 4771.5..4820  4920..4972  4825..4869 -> 0.162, 13.1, 14.5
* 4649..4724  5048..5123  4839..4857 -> 0.282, 12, 17.9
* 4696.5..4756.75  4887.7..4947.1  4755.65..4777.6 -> 0.055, 12.8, 14.6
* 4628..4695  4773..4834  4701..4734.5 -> 0.031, 12.3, 13.1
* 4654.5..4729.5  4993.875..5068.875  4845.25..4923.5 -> 0.103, 12.1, 16.8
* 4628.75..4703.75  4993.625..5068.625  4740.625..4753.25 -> -0.054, 12.3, 16.8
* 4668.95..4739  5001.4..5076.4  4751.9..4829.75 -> 0.032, 12.1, 17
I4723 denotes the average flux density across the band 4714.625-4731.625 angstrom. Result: 13.1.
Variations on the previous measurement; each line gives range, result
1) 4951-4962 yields 15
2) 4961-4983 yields 14.5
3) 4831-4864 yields 11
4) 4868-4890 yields 14.6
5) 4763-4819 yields 12.9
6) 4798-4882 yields 12.5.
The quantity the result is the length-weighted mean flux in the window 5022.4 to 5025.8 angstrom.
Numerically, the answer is 15.7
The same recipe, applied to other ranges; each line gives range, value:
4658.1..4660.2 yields 11.8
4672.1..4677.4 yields 11.4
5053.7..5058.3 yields 17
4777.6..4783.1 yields 11.8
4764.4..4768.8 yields 10.1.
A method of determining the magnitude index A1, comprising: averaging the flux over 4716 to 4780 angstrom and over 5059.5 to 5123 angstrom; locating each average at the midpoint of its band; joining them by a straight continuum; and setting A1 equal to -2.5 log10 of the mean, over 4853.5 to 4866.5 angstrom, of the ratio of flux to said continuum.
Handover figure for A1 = 0.42 mag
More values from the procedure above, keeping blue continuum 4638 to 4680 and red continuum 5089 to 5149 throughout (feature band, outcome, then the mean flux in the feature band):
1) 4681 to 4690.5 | 0.143 mag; 11.1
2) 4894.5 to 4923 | 0.041 mag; 14.8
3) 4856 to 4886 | 0.148 mag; 13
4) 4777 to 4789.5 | 0.051 mag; 13.2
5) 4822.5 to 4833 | 0.079 mag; 13.3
